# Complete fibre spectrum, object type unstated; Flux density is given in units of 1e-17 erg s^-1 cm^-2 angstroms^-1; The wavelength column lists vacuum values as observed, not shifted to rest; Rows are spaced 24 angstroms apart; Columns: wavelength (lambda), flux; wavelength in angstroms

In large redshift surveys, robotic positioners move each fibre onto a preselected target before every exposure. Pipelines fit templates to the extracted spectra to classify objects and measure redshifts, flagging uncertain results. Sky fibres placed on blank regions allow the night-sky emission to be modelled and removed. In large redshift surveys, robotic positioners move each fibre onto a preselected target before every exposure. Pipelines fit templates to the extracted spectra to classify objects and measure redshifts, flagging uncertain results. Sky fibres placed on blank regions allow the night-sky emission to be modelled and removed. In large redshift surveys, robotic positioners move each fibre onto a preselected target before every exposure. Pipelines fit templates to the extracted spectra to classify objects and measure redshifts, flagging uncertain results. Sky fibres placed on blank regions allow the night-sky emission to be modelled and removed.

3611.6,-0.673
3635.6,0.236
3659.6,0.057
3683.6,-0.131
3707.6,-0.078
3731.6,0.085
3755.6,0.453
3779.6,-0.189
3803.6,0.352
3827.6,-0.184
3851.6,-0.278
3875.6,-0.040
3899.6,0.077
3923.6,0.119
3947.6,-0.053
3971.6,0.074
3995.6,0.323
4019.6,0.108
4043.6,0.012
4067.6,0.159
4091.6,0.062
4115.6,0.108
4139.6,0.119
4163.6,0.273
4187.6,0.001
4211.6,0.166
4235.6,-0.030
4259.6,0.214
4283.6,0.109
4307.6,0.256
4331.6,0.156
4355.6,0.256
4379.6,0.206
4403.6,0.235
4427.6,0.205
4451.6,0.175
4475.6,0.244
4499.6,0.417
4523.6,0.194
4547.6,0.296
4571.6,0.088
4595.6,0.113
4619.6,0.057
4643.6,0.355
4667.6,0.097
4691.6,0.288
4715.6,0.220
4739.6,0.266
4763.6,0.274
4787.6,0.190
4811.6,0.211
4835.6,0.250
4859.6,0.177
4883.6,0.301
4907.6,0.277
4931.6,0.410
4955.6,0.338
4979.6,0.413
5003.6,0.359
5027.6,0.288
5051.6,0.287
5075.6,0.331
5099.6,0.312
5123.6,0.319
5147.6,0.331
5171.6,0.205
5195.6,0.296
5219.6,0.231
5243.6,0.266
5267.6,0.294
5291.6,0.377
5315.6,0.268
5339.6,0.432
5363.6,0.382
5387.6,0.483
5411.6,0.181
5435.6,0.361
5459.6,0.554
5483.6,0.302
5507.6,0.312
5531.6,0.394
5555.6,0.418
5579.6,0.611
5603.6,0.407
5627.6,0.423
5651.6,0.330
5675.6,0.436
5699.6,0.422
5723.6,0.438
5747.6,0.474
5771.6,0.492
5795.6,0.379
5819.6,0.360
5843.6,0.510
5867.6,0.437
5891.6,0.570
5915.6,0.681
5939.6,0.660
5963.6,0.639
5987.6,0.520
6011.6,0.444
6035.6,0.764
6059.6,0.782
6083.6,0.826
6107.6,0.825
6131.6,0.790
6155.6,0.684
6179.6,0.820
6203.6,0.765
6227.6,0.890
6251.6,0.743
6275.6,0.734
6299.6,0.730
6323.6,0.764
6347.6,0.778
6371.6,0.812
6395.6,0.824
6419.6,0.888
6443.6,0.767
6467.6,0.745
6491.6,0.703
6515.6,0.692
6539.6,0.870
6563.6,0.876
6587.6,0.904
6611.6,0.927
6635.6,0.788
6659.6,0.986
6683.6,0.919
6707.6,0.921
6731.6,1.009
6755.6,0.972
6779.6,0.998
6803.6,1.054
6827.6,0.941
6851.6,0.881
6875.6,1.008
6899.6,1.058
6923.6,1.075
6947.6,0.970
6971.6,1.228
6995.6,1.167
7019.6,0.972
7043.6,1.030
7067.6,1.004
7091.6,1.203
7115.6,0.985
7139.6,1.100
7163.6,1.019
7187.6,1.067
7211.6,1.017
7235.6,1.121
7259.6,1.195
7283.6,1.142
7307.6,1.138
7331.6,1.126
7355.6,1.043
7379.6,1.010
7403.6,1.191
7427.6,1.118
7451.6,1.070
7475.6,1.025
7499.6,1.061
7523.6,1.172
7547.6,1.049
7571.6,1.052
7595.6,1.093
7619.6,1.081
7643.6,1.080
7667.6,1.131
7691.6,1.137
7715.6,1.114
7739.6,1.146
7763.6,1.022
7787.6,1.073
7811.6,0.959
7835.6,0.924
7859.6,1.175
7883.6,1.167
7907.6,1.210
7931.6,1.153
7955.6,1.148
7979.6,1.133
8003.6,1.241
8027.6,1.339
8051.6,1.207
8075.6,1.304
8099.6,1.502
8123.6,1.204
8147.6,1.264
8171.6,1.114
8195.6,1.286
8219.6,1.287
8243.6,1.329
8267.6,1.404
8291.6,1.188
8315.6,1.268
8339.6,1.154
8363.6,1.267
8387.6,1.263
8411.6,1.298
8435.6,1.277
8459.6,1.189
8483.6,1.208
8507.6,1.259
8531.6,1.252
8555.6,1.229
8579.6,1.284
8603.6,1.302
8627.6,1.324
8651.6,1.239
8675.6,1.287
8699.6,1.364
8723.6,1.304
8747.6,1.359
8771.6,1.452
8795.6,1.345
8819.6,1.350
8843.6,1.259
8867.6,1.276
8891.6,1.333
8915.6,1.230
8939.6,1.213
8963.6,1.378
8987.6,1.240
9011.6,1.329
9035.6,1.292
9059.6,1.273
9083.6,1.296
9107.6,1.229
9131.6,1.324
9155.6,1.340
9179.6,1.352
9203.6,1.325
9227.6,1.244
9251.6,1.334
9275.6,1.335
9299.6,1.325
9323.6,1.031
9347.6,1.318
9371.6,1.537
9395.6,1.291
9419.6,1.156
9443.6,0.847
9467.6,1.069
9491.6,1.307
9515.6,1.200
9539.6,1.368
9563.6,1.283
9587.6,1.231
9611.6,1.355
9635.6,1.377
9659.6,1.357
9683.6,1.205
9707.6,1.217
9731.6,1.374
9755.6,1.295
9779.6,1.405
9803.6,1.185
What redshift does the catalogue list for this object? 0.51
